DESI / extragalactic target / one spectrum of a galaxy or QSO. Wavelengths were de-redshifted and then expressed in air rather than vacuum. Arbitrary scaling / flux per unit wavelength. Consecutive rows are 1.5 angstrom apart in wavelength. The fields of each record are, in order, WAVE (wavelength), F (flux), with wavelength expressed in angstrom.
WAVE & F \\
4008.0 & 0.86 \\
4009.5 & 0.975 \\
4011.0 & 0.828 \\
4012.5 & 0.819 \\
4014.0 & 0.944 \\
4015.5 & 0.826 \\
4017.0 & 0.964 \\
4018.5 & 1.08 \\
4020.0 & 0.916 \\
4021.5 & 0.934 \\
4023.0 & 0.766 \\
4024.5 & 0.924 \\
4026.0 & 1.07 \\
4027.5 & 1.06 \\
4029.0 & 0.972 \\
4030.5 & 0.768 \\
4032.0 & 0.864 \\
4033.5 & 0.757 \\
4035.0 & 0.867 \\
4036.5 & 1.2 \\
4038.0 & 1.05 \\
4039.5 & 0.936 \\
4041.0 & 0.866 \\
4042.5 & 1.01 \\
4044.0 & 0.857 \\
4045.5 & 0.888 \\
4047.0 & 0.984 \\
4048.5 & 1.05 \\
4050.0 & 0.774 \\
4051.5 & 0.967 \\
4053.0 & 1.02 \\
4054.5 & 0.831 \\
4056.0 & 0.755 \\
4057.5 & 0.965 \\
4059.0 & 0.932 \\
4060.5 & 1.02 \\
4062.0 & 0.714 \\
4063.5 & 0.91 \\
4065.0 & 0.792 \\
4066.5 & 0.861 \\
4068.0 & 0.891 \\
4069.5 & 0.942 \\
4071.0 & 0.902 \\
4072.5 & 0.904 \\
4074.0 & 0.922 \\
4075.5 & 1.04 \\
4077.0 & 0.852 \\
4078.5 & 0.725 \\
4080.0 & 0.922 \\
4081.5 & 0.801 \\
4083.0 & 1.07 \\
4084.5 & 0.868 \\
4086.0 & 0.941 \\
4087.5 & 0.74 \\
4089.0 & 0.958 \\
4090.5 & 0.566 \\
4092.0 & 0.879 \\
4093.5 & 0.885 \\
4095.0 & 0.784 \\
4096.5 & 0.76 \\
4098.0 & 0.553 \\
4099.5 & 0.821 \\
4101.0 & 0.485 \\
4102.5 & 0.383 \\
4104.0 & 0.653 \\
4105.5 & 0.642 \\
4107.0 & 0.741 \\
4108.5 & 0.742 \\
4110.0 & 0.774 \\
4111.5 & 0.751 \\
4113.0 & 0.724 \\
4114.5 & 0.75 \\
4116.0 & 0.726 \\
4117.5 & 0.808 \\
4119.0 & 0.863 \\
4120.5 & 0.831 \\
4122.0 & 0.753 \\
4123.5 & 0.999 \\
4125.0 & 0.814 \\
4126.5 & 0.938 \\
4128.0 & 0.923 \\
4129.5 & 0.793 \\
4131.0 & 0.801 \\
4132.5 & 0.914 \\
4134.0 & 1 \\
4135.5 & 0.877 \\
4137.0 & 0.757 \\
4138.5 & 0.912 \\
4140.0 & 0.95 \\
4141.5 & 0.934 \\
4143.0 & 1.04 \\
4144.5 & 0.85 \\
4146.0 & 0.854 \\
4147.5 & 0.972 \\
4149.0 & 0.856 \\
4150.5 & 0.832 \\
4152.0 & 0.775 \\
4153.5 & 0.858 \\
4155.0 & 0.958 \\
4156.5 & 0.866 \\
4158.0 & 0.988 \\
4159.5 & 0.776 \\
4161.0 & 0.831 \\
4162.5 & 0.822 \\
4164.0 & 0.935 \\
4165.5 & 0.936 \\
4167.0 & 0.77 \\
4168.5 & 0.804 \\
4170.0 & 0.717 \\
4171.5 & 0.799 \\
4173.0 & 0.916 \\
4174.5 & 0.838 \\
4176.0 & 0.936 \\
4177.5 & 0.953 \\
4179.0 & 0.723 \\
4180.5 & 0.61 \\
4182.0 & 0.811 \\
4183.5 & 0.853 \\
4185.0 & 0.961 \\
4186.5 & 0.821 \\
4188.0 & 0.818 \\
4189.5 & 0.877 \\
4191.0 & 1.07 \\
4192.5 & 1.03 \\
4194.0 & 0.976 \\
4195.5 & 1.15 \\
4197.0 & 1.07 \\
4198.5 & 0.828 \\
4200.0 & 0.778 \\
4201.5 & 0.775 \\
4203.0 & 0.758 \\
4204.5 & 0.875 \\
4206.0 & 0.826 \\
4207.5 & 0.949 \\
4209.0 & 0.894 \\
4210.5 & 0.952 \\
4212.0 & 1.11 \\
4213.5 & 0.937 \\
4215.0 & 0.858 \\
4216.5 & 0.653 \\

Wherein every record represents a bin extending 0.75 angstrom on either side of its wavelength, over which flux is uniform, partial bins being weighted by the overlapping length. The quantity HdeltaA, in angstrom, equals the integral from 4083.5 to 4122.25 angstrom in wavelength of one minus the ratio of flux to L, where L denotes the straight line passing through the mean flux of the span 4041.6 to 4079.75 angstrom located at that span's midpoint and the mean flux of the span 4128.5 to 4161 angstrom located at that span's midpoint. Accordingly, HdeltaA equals 6.27 angstrom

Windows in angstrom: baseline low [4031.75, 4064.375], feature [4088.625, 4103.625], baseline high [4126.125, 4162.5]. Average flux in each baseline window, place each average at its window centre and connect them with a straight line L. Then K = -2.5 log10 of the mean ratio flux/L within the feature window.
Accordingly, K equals 0.275 mag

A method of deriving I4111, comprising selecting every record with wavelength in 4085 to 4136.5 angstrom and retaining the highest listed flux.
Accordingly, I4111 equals 1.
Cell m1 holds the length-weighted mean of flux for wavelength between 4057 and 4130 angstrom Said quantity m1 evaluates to 0.816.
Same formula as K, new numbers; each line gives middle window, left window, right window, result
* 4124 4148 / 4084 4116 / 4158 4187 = -0.14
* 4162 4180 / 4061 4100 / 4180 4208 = 0.05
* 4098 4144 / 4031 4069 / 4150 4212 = 0.12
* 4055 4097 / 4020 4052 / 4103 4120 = -0.05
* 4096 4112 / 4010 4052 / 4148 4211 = 0.33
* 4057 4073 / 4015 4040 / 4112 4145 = 0.02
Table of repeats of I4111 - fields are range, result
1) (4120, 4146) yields 1.04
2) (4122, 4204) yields 1.15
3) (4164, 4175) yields 0.936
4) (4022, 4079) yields 1.2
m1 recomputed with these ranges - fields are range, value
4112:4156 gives 0.864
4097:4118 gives 0.682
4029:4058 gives 0.917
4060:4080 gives 0.882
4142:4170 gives 0.87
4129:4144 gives 0.899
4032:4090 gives 0.905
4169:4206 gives 0.871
